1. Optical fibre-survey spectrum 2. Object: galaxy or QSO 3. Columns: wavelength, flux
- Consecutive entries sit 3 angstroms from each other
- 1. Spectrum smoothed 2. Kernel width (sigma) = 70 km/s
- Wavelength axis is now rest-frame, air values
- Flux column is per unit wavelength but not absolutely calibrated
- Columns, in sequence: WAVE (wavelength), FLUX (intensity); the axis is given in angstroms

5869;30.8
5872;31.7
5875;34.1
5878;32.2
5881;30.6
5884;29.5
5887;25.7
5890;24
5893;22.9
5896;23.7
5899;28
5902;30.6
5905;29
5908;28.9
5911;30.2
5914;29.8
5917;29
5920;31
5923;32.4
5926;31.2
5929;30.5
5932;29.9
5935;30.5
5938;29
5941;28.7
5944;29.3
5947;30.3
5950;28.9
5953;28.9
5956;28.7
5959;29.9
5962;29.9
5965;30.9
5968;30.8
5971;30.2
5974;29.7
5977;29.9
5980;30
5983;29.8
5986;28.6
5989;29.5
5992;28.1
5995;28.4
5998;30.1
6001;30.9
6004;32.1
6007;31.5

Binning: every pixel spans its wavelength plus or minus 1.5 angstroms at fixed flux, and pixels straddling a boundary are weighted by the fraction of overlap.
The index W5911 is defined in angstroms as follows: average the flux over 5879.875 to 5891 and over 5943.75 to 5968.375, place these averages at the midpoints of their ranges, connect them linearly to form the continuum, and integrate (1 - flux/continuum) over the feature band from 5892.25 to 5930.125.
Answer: -1.1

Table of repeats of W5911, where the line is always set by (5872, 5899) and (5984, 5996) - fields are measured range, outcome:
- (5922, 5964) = -2.1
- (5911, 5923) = -0.9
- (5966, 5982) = -0.9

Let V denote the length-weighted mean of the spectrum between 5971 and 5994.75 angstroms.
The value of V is 29.4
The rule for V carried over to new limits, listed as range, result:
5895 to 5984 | 29.7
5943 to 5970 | 29.8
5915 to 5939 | 30.5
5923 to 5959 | 29.8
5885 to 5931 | 28.5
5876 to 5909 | 27.8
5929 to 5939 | 29.9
